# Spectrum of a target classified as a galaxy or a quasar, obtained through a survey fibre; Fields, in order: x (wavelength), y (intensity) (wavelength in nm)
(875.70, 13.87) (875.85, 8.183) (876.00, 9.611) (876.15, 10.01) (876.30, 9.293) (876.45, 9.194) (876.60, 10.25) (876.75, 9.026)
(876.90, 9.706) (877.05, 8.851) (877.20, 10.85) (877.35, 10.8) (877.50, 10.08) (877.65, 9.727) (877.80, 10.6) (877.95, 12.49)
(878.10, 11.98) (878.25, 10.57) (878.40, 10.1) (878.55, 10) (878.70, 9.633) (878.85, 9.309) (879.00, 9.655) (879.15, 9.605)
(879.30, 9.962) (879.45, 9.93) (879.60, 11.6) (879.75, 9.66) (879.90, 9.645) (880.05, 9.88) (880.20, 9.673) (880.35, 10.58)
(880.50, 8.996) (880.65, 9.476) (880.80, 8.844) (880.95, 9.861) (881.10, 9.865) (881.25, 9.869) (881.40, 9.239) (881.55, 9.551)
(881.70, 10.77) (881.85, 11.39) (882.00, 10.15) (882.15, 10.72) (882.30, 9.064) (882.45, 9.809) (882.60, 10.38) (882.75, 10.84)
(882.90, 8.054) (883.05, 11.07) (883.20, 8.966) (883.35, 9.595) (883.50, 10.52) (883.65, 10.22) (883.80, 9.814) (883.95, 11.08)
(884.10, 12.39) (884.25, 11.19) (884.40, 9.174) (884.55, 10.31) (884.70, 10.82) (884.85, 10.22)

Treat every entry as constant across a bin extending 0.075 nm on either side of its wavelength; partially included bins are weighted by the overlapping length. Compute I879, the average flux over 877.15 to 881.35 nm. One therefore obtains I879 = 10.1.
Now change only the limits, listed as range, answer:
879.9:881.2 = 9.65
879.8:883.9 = 9.89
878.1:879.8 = 10.1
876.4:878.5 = 10.3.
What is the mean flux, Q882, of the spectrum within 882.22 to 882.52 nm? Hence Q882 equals 9.45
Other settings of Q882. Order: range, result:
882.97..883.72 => 10.1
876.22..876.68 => 9.58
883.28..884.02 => 10.2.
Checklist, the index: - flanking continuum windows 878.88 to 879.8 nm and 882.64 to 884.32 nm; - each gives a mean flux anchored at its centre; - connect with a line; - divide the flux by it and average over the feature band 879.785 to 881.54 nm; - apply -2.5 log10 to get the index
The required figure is 0.056 mag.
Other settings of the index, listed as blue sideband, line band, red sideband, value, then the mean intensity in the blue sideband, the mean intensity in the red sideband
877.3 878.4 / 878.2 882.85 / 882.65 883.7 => 0.045 mag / 10.8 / 9.9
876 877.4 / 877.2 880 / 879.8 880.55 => -0.059 mag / 9.75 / 9.78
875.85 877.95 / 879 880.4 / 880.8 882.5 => -0.010 mag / 9.88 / 9.98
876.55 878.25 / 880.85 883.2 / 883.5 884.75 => 0.059 mag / 10.4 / 10.6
